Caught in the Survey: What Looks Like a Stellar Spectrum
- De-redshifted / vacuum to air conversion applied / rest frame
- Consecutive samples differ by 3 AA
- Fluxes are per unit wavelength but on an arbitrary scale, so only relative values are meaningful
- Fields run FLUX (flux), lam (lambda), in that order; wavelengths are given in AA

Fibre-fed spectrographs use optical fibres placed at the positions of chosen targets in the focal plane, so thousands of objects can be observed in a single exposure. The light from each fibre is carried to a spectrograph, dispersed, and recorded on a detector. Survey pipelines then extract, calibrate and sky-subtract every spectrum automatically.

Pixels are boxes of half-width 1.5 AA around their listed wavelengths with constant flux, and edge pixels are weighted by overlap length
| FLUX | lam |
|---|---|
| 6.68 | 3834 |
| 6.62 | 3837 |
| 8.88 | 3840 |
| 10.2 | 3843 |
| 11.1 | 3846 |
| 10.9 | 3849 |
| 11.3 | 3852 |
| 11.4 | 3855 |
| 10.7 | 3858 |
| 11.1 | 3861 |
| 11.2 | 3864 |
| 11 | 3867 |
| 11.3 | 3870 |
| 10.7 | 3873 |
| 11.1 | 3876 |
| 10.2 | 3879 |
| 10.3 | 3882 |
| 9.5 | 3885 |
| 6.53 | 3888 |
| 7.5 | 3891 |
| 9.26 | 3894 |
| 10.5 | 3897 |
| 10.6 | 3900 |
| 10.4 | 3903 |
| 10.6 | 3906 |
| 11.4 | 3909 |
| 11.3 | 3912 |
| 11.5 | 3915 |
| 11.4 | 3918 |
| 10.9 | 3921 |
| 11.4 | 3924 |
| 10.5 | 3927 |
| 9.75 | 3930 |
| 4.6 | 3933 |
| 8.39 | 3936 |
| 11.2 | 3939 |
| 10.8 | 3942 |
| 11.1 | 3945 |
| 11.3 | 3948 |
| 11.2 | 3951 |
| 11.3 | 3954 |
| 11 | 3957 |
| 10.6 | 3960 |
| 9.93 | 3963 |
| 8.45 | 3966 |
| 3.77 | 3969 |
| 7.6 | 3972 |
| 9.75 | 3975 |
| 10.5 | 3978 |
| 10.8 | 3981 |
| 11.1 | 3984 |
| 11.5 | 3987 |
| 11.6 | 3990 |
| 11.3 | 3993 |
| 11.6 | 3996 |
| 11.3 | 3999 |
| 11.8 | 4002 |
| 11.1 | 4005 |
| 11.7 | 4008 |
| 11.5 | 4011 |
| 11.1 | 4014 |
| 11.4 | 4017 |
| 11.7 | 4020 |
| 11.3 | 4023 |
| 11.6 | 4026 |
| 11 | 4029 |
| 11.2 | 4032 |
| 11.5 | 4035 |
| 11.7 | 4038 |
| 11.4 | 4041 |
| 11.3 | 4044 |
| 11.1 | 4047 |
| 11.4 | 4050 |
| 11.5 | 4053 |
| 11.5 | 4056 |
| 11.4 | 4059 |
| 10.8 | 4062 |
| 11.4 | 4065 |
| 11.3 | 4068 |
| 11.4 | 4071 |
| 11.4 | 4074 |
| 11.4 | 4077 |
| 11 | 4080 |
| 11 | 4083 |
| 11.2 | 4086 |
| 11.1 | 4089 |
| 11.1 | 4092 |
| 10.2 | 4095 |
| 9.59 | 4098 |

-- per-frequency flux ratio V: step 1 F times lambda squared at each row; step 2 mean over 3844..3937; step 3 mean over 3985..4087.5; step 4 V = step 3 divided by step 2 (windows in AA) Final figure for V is 1.19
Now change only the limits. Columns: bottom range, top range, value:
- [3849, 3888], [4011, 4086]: 1.16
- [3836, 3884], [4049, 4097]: 1.18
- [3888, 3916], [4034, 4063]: 1.21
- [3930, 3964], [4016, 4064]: 1.18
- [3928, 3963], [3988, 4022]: 1.17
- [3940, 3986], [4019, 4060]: 1.19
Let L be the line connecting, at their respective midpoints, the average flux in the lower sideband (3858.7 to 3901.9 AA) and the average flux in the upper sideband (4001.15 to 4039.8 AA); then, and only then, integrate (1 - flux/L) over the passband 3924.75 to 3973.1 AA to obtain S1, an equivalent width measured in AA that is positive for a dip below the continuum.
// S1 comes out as 5.5 AA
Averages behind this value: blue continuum 10.1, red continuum 11.4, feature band 9.51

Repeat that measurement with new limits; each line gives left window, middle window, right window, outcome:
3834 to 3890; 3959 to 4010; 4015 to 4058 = 3.5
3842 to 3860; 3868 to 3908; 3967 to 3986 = 1.8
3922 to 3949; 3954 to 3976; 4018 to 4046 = 3.1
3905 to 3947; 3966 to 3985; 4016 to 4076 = 3.4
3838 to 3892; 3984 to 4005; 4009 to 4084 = -0.8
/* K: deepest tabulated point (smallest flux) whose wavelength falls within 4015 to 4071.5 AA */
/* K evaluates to 10.8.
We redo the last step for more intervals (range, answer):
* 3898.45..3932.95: 9.75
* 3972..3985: 7.6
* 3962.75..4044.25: 3.77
